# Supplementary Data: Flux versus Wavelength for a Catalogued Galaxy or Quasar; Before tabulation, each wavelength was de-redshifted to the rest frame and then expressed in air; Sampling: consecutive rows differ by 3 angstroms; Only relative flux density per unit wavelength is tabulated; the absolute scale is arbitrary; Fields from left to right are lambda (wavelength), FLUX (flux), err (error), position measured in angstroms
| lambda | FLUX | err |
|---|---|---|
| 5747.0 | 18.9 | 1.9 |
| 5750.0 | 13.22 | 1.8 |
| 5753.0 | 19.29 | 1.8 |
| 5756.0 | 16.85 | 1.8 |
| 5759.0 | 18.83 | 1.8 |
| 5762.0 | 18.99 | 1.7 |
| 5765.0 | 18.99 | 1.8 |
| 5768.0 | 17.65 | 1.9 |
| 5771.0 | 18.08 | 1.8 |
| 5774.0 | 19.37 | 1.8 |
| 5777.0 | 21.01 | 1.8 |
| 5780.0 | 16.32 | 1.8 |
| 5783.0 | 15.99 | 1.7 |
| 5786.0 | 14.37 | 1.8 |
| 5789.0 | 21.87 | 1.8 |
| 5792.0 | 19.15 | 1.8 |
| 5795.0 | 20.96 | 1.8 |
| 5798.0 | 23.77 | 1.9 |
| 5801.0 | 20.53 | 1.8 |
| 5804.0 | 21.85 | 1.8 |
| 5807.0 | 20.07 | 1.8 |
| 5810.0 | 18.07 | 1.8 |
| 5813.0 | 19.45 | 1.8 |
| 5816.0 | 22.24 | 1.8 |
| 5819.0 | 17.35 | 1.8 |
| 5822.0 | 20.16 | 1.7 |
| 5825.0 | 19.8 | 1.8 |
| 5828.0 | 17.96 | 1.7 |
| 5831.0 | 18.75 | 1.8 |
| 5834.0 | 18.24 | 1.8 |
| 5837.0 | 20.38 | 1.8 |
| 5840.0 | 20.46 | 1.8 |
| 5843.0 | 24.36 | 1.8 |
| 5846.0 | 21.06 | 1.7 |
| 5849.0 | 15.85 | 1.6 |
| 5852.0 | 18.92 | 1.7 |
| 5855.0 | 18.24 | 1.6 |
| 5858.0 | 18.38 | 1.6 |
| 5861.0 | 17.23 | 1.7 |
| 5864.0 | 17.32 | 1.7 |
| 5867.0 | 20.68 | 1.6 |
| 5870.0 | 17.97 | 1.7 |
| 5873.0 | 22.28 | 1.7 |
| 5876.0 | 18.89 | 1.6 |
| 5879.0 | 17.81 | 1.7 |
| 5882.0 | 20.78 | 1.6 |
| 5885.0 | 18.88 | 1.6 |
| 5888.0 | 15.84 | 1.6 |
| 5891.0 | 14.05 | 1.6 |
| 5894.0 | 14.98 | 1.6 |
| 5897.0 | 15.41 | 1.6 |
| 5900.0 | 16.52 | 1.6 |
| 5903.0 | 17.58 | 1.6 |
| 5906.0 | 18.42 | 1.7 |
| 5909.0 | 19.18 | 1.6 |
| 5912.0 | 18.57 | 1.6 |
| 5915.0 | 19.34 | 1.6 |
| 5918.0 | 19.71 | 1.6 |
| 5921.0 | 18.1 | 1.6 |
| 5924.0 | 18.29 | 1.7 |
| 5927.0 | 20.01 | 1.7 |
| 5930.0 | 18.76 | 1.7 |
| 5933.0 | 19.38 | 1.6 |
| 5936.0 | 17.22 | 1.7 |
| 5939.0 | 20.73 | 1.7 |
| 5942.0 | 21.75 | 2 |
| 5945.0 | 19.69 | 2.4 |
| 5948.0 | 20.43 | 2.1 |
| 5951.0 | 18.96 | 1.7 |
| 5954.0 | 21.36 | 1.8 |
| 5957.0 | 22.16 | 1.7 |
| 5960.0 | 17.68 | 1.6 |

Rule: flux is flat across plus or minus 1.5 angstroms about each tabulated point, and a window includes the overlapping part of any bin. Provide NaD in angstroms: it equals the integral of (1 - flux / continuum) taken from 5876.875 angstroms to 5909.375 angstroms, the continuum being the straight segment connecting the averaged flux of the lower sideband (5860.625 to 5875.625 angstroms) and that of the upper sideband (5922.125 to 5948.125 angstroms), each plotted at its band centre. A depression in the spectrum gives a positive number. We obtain 3.60 angstroms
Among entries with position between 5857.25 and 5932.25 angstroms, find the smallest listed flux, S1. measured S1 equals 14.05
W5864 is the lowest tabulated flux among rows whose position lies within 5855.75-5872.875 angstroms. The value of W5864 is 17.23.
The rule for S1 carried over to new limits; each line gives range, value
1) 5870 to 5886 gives 17.81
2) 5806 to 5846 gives 17.35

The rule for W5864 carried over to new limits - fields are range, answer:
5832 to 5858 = 15.85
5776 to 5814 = 14.37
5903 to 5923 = 17.58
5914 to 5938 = 17.22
